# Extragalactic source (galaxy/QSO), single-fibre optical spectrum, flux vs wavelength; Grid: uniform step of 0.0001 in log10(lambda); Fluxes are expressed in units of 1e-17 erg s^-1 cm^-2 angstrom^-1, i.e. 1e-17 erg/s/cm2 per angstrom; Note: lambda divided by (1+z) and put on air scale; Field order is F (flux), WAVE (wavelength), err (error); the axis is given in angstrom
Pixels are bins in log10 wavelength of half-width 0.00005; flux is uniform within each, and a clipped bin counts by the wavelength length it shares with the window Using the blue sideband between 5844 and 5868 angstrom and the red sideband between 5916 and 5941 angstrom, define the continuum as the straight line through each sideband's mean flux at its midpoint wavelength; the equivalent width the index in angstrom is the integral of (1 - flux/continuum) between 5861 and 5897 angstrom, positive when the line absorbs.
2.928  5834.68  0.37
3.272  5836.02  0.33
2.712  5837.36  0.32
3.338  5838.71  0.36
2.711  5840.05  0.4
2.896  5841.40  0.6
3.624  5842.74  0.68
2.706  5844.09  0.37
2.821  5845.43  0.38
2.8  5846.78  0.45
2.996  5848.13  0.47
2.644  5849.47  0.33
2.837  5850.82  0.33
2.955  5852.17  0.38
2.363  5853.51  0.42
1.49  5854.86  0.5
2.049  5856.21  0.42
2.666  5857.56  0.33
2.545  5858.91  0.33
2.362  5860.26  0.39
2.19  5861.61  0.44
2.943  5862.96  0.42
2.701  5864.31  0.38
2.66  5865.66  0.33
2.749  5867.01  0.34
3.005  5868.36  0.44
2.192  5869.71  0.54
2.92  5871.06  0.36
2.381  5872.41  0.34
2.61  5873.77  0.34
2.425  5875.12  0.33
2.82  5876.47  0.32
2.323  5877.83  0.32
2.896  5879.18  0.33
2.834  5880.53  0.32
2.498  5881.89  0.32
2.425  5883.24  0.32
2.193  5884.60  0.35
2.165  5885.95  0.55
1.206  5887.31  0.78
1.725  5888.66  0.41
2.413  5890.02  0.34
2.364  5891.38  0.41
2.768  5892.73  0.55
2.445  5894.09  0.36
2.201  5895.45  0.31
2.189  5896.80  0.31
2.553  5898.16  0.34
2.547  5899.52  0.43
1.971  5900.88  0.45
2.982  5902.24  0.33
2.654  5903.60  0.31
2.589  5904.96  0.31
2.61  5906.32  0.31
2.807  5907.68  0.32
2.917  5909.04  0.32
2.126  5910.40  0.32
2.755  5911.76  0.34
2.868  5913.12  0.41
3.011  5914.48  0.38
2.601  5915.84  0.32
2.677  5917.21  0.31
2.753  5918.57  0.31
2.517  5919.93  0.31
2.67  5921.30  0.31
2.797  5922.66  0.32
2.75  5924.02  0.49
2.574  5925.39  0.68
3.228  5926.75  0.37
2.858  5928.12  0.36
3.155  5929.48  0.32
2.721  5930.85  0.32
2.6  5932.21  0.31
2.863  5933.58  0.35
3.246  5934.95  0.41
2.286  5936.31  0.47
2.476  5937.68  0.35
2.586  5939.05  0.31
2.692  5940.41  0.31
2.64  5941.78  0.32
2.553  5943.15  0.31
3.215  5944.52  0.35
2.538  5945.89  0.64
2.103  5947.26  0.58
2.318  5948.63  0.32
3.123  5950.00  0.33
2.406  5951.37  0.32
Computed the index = 2.4 angstrom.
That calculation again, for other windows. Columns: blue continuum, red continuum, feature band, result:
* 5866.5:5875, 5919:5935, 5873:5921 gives 3.8 angstrom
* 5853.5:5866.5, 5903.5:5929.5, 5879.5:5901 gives 2.3 angstrom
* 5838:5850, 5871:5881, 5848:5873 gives 2.1 angstrom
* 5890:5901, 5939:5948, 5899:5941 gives -3.2 angstrom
